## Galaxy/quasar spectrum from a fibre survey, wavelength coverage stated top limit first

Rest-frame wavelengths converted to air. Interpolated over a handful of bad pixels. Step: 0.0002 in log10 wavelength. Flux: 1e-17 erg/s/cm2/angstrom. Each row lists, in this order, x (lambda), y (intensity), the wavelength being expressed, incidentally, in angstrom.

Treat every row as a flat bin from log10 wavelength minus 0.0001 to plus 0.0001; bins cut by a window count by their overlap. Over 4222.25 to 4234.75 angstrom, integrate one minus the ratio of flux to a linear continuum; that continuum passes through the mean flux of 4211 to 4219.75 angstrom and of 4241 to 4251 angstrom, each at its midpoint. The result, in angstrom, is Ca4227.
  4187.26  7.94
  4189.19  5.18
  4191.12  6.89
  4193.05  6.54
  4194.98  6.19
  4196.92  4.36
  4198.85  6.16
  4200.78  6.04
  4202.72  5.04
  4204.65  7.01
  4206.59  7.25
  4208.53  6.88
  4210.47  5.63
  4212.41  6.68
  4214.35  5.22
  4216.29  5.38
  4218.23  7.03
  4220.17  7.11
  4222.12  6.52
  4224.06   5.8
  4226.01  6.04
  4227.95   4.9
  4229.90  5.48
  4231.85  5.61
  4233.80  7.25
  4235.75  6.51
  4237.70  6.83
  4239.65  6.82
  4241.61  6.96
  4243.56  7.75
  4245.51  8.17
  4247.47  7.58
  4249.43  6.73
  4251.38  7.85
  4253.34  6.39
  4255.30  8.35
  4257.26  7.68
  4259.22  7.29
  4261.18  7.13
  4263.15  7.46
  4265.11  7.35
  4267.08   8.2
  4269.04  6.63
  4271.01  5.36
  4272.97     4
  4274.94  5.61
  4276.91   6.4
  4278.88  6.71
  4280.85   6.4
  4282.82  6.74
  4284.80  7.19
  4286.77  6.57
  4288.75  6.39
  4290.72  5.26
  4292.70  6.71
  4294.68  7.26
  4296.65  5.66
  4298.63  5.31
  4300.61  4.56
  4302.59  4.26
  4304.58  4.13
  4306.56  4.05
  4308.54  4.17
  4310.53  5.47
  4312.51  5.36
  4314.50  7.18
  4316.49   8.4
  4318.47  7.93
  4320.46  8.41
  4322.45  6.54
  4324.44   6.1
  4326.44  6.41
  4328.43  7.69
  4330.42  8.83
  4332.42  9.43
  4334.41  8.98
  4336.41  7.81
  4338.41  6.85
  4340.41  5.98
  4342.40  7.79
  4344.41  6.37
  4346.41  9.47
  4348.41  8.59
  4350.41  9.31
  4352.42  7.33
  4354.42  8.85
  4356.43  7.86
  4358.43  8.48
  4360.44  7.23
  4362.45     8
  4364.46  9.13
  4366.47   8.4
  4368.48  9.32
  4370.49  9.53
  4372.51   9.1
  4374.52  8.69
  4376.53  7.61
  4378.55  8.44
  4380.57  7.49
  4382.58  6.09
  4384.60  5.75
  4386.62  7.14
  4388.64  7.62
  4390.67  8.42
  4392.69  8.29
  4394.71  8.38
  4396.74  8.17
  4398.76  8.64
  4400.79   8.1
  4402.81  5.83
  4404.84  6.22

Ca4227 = 1.5 angstrom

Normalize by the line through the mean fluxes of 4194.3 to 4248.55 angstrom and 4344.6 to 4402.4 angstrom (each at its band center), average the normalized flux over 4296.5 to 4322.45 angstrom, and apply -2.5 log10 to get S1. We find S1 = 0.27 mag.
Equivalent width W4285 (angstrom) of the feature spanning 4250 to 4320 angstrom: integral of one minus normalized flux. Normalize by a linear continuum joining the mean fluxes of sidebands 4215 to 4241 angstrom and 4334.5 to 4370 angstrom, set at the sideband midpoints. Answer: 7.1 angstrom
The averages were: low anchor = 6.25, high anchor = 8.09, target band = 6.34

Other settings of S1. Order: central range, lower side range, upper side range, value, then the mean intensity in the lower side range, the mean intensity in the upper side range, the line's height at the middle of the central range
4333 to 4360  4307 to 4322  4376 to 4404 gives -0.14 mag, 6.6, 7.56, 7.01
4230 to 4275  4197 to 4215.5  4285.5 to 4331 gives -0.13 mag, 6.12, 6.19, 6.15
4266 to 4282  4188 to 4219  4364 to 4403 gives 0.11 mag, 6.1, 8.04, 6.86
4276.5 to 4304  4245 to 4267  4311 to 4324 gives 0.20 mag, 7.46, 7.18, 7.31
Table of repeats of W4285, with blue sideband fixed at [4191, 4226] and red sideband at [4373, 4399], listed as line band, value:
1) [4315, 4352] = -2.6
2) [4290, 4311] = 5.5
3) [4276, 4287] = 0.2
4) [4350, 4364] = -1.2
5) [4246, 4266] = -2.4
